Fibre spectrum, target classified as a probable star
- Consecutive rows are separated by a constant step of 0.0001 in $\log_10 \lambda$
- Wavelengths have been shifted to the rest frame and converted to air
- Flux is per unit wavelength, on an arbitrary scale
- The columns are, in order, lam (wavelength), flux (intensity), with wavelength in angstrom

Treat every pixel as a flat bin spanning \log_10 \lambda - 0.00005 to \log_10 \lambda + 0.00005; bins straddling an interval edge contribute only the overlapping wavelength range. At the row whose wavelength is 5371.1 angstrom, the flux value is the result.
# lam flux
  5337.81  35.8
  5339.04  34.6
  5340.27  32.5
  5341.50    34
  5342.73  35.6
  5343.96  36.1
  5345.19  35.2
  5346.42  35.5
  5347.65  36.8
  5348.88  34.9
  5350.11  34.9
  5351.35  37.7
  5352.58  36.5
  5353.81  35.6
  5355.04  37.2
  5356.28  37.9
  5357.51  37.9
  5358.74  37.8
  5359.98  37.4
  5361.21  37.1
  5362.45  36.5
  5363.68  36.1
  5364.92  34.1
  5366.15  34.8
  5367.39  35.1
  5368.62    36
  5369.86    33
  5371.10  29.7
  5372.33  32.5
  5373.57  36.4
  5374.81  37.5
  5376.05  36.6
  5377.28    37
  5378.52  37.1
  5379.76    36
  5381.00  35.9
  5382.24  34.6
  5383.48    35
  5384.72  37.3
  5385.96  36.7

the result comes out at 29.7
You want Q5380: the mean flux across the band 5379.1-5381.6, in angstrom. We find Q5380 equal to 35.9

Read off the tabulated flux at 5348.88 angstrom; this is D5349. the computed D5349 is 34.9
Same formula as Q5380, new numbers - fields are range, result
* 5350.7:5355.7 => 36.7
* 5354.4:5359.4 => 37.7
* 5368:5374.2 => 33.5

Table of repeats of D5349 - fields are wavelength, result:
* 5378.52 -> 37.1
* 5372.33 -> 32.5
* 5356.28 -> 37.9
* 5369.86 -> 33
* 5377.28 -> 37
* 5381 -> 35.9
